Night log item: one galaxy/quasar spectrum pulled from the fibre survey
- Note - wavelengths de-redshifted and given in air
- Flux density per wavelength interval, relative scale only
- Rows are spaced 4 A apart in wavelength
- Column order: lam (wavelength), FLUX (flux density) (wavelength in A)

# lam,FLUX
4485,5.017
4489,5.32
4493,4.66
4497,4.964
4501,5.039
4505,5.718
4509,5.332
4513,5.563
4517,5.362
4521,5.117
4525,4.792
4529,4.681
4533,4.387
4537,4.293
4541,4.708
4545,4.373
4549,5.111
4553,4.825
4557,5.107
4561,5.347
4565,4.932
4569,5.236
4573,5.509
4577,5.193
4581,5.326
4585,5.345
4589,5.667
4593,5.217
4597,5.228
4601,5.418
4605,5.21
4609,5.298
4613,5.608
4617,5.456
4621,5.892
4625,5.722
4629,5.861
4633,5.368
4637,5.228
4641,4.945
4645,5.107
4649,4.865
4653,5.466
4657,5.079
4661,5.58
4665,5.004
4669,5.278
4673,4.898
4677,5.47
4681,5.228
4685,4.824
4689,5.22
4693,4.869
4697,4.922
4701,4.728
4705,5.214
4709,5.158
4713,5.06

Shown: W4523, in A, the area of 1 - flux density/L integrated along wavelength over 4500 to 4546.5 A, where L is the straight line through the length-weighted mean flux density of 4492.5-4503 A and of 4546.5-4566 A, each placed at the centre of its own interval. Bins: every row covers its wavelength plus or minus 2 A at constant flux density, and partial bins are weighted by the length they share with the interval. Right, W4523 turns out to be 0.2 A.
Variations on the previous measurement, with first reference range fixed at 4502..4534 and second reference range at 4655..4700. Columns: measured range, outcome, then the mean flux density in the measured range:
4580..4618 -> -1.8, 5.38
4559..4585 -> -0.7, 5.26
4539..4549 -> 0.9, 4.65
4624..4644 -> -1.1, 5.39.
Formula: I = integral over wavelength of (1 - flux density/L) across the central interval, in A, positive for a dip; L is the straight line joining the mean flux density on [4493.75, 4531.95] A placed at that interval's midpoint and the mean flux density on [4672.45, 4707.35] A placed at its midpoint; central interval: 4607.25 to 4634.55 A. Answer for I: -2.8 A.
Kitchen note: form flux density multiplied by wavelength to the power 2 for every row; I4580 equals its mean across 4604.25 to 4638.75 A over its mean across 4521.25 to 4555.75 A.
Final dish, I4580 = 1.22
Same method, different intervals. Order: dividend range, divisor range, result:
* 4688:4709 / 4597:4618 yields 0.97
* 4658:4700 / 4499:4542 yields 1.10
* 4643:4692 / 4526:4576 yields 1.11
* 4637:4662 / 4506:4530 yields 1.05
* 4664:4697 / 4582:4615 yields 0.98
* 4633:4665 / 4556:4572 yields 1.04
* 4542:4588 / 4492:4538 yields 1.04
